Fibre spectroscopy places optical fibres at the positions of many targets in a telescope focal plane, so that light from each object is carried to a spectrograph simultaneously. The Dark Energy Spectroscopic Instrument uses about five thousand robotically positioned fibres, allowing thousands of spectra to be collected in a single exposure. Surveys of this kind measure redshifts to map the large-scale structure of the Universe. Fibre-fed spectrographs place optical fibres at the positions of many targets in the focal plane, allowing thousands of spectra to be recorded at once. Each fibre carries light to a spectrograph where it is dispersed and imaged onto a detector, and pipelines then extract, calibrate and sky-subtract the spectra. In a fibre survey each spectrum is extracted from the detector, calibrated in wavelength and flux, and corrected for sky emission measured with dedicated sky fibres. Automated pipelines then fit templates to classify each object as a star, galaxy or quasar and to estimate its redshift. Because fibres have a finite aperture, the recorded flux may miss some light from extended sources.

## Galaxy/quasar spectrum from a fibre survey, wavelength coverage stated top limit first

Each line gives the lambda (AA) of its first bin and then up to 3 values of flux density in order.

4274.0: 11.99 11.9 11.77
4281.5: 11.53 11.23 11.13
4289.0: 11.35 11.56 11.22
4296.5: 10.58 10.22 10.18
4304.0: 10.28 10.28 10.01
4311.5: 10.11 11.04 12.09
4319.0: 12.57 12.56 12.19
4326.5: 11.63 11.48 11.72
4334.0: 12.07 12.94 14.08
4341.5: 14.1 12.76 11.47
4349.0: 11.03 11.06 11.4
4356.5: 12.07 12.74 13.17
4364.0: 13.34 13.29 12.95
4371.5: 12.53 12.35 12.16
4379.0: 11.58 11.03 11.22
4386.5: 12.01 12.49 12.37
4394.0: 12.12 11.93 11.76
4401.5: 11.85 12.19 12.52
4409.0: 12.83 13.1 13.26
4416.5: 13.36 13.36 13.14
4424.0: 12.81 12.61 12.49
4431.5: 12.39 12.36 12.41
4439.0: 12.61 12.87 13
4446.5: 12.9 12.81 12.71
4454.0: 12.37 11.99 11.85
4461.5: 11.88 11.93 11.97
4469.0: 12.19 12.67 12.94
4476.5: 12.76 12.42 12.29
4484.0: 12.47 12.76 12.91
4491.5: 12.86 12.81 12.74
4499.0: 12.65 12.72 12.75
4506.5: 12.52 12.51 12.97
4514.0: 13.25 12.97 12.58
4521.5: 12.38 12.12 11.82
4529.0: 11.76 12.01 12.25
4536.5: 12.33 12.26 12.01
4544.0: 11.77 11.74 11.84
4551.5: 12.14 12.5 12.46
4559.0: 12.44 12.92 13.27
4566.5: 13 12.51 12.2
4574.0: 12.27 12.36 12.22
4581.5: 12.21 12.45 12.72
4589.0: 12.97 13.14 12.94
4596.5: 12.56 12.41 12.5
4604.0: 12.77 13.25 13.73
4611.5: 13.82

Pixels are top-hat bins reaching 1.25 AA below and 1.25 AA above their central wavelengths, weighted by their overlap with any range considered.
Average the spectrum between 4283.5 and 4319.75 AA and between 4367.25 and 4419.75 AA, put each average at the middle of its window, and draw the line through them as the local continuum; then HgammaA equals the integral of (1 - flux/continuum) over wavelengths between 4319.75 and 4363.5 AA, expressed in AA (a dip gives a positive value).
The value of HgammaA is -2.9 AA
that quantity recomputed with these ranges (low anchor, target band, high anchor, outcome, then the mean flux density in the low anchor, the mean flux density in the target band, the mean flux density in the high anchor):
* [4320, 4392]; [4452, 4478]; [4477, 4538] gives 0.40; 12.3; 12.3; 12.5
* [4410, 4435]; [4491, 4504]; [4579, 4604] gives 0.03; 12.9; 12.7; 12.6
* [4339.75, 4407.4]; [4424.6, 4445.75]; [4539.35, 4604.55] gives -0.54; 12.2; 12.6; 12.5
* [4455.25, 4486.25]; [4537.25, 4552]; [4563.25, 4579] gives 0.61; 12.3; 12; 12.6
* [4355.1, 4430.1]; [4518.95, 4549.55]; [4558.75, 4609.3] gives 1.42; 12.5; 12.1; 12.7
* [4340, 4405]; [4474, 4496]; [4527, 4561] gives -0.95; 12.2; 12.7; 12.1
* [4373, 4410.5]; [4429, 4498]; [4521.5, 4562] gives -2.45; 12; 12.5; 12.1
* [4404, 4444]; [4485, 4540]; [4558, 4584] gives 0.42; 12.8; 12.5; 12.5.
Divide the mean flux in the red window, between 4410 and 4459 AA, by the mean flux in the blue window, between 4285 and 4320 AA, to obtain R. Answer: 1.17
